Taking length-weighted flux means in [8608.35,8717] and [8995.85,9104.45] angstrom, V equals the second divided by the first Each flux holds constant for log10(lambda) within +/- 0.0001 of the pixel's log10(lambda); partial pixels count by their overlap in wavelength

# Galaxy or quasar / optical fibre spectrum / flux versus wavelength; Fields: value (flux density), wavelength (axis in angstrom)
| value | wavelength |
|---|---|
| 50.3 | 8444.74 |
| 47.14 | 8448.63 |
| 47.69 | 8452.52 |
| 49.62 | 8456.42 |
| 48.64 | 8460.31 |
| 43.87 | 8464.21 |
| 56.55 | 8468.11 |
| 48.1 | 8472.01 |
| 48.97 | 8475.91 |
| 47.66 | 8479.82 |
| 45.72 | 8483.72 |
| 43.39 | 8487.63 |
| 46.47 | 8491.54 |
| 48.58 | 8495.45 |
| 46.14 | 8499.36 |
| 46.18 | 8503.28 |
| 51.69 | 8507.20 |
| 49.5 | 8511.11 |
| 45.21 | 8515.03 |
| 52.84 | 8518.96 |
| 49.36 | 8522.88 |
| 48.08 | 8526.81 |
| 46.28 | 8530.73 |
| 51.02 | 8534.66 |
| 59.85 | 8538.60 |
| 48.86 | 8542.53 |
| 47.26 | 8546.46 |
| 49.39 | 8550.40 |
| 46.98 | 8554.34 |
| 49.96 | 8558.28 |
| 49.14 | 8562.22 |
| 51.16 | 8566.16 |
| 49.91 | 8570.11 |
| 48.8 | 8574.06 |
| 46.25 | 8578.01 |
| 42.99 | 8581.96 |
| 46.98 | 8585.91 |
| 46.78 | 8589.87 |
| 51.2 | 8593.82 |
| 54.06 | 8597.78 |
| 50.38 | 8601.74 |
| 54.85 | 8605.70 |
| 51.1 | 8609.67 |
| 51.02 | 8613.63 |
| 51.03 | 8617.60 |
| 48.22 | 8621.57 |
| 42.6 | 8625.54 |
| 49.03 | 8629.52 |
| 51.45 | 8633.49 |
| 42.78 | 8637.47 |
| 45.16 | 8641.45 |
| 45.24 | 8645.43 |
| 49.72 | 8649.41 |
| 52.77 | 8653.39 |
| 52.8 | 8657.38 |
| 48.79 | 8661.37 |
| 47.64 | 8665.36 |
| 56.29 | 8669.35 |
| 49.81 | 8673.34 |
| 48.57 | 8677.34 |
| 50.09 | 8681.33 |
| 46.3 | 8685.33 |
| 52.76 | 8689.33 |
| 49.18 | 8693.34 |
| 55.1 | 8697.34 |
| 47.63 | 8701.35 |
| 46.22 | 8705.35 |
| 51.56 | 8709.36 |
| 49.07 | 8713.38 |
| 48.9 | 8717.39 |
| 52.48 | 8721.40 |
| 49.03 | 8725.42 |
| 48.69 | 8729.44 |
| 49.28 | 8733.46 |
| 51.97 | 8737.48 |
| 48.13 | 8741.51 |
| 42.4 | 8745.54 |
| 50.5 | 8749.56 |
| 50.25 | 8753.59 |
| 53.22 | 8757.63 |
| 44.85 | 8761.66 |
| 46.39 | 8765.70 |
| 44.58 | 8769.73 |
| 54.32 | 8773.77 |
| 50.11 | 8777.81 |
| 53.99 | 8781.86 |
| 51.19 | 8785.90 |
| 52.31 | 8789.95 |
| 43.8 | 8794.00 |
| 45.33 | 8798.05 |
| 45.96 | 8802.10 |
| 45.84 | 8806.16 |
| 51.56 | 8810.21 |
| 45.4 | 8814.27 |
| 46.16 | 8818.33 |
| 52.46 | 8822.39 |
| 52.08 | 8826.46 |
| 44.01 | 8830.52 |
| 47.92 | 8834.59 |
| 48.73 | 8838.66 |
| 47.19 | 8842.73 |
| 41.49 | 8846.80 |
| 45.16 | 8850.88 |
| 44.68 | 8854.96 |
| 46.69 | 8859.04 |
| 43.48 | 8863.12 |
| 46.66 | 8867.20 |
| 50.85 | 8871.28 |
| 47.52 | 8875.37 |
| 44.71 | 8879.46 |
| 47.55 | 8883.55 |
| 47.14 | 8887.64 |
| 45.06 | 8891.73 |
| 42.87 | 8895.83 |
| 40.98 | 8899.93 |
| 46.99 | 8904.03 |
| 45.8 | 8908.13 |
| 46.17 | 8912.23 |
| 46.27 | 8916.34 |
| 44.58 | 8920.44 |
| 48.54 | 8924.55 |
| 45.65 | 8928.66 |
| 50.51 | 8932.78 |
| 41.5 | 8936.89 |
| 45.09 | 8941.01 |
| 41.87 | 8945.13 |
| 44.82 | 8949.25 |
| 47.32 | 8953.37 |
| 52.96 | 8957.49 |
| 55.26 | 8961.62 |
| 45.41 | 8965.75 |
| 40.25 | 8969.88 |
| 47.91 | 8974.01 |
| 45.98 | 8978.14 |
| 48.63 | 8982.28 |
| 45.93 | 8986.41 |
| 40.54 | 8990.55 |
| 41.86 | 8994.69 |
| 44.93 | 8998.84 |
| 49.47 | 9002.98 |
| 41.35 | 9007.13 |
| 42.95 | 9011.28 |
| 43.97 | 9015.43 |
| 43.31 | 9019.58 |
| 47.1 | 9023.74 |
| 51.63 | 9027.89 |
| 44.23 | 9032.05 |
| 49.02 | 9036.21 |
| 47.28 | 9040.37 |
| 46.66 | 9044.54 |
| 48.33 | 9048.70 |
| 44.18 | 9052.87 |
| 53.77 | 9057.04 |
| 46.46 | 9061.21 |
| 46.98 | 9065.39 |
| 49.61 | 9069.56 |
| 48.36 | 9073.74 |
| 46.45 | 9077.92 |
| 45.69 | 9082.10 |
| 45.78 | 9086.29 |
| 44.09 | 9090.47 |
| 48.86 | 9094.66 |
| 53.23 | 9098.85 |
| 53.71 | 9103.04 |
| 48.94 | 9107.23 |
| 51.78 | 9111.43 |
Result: 1.0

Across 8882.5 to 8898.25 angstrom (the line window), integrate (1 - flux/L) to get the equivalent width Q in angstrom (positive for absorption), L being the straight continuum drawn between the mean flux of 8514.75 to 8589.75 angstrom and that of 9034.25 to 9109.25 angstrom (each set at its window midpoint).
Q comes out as 1.0 angstrom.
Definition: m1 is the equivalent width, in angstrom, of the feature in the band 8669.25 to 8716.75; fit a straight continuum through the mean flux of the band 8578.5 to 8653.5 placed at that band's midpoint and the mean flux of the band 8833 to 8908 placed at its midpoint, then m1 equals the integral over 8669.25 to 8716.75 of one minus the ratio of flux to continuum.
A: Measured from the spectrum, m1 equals -2.1 angstrom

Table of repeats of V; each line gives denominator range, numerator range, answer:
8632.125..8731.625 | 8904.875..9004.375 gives 0.93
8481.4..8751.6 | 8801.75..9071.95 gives 0.95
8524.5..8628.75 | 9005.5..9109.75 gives 0.96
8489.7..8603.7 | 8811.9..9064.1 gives 0.94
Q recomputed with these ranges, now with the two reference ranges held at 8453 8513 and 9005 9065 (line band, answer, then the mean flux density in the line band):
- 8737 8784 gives -1.9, 49.1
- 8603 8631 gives -1.2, 49.7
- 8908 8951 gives 1.1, 45.5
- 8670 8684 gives -0.7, 50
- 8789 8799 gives 0.1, 46.8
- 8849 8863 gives 0.5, 45.2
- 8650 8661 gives -1.0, 51.8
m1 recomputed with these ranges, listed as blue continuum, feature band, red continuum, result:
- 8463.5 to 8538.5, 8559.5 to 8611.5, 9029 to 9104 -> -1.1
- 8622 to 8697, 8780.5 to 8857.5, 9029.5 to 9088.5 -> 1.3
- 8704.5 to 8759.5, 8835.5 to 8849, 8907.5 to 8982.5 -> 0.6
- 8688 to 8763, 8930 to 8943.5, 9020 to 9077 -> 0.8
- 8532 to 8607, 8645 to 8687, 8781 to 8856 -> -1.0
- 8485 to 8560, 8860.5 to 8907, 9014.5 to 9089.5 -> 1.8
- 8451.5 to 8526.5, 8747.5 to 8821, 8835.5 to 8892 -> -3.1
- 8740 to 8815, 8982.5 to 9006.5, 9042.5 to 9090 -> 1.5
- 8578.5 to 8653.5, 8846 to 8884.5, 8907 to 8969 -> 0.9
